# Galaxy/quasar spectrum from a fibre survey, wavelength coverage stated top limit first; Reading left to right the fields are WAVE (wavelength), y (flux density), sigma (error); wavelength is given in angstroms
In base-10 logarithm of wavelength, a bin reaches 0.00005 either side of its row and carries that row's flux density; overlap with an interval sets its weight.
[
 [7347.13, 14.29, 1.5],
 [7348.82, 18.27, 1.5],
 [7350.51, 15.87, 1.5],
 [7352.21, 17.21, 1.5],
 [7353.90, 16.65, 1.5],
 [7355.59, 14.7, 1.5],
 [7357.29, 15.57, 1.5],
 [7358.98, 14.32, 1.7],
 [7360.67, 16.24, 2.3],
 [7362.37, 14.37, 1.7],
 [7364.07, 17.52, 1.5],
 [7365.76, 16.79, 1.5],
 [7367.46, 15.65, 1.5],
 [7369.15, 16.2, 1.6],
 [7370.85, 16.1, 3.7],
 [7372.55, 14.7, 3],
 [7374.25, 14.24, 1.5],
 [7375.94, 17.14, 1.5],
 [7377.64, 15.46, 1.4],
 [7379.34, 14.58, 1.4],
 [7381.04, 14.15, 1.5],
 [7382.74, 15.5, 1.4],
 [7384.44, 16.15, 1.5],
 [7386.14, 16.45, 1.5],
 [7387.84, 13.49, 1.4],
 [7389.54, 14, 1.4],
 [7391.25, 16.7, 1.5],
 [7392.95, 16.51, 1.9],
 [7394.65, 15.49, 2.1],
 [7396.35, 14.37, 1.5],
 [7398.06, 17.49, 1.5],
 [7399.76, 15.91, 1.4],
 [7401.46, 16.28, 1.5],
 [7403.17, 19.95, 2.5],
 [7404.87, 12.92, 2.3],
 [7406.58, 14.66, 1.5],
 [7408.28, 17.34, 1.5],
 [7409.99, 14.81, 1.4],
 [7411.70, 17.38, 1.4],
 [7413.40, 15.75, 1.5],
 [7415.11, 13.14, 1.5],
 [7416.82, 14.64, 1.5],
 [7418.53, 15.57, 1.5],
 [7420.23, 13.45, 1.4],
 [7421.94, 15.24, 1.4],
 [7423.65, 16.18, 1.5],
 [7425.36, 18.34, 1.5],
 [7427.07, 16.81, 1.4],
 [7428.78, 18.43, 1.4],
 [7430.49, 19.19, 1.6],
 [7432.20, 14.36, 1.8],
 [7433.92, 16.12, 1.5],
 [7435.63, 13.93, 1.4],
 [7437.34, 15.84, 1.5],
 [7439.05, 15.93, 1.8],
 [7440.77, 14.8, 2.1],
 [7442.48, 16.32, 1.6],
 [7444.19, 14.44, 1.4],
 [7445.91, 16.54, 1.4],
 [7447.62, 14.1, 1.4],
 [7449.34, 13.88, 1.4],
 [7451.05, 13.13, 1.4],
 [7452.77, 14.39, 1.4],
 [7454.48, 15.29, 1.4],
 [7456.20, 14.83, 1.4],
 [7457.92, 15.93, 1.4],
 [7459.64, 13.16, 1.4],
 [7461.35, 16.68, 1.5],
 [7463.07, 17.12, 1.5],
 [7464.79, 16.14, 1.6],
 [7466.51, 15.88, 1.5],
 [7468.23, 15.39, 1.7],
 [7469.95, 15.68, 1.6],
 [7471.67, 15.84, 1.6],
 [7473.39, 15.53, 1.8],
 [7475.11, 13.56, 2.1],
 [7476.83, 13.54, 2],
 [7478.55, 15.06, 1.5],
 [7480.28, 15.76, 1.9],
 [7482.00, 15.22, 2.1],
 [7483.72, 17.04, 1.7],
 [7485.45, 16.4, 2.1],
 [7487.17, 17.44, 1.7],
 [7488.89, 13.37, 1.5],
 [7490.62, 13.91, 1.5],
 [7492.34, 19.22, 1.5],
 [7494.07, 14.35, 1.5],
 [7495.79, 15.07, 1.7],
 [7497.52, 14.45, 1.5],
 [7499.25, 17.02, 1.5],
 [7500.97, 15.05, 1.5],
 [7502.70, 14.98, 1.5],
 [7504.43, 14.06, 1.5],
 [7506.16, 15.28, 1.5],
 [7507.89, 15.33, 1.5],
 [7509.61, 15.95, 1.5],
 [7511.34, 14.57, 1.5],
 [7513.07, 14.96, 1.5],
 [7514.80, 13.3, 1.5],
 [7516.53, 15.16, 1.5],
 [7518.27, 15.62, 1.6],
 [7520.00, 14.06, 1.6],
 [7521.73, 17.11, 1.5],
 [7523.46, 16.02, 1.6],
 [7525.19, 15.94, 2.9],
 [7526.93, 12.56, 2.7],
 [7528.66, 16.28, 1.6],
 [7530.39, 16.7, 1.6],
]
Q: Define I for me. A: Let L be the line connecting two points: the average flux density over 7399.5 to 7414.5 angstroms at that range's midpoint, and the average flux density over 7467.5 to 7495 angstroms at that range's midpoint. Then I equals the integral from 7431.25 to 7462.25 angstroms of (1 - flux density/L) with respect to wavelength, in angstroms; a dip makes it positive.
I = 1.5 angstroms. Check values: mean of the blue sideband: 16.1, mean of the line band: 15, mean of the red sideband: 15.5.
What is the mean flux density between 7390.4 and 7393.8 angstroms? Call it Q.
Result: 16.6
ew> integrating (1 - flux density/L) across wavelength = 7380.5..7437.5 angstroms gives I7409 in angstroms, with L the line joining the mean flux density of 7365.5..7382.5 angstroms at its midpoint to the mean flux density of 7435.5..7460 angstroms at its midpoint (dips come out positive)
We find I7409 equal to -2.3 angstroms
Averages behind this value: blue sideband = 15.5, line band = 15.8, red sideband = 14.9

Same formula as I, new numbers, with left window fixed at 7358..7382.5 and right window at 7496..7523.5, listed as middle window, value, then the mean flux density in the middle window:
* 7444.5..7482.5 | 0.4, 15.1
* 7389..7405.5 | -0.6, 16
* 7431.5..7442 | 0.1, 15.2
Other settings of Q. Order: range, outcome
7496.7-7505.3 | 15.1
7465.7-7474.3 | 15.7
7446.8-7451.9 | 13.7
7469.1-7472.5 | 15.8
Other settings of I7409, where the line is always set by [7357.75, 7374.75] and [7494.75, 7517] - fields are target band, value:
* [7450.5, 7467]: -0.1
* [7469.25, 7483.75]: 0.0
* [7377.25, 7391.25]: 0.4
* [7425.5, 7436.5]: -0.9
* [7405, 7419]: 0.1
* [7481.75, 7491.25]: -0.3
